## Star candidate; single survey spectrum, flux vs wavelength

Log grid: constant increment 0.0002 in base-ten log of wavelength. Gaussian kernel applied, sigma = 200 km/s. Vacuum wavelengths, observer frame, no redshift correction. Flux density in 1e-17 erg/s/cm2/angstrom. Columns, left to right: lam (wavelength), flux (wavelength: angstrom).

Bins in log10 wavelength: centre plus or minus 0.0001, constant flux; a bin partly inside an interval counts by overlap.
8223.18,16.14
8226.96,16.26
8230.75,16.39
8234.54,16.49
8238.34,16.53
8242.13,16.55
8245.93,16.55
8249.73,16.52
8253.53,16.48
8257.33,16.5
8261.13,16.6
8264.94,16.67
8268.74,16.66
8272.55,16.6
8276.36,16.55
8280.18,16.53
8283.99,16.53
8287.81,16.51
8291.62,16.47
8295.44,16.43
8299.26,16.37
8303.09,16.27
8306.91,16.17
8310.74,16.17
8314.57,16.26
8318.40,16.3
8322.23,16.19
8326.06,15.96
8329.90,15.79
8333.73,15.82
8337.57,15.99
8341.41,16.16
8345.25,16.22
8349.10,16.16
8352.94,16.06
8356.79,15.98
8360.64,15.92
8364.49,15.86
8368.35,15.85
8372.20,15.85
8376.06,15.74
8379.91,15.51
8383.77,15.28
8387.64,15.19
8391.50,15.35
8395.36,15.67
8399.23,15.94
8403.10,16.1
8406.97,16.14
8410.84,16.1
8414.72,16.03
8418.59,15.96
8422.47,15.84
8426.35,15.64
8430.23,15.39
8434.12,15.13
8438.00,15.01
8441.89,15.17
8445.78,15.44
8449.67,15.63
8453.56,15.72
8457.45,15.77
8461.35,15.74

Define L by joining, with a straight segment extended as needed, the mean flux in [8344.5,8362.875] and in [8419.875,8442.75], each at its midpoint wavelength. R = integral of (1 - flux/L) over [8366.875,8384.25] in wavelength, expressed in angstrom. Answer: 0.2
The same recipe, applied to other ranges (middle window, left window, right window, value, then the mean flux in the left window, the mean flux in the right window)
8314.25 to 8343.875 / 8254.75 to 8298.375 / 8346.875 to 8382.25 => 0.2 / 16.5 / 15.9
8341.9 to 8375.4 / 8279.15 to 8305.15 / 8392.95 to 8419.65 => 0.4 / 16.4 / 16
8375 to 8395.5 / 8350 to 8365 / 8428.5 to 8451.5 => 0.4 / 16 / 15.3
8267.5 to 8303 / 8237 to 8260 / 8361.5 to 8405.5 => -0.4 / 16.5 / 15.7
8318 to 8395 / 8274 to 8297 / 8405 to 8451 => 1.1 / 16.5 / 15.6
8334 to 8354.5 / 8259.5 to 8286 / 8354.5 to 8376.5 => -0.1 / 16.6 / 15.9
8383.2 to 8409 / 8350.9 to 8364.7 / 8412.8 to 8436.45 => 0.2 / 16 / 15.7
